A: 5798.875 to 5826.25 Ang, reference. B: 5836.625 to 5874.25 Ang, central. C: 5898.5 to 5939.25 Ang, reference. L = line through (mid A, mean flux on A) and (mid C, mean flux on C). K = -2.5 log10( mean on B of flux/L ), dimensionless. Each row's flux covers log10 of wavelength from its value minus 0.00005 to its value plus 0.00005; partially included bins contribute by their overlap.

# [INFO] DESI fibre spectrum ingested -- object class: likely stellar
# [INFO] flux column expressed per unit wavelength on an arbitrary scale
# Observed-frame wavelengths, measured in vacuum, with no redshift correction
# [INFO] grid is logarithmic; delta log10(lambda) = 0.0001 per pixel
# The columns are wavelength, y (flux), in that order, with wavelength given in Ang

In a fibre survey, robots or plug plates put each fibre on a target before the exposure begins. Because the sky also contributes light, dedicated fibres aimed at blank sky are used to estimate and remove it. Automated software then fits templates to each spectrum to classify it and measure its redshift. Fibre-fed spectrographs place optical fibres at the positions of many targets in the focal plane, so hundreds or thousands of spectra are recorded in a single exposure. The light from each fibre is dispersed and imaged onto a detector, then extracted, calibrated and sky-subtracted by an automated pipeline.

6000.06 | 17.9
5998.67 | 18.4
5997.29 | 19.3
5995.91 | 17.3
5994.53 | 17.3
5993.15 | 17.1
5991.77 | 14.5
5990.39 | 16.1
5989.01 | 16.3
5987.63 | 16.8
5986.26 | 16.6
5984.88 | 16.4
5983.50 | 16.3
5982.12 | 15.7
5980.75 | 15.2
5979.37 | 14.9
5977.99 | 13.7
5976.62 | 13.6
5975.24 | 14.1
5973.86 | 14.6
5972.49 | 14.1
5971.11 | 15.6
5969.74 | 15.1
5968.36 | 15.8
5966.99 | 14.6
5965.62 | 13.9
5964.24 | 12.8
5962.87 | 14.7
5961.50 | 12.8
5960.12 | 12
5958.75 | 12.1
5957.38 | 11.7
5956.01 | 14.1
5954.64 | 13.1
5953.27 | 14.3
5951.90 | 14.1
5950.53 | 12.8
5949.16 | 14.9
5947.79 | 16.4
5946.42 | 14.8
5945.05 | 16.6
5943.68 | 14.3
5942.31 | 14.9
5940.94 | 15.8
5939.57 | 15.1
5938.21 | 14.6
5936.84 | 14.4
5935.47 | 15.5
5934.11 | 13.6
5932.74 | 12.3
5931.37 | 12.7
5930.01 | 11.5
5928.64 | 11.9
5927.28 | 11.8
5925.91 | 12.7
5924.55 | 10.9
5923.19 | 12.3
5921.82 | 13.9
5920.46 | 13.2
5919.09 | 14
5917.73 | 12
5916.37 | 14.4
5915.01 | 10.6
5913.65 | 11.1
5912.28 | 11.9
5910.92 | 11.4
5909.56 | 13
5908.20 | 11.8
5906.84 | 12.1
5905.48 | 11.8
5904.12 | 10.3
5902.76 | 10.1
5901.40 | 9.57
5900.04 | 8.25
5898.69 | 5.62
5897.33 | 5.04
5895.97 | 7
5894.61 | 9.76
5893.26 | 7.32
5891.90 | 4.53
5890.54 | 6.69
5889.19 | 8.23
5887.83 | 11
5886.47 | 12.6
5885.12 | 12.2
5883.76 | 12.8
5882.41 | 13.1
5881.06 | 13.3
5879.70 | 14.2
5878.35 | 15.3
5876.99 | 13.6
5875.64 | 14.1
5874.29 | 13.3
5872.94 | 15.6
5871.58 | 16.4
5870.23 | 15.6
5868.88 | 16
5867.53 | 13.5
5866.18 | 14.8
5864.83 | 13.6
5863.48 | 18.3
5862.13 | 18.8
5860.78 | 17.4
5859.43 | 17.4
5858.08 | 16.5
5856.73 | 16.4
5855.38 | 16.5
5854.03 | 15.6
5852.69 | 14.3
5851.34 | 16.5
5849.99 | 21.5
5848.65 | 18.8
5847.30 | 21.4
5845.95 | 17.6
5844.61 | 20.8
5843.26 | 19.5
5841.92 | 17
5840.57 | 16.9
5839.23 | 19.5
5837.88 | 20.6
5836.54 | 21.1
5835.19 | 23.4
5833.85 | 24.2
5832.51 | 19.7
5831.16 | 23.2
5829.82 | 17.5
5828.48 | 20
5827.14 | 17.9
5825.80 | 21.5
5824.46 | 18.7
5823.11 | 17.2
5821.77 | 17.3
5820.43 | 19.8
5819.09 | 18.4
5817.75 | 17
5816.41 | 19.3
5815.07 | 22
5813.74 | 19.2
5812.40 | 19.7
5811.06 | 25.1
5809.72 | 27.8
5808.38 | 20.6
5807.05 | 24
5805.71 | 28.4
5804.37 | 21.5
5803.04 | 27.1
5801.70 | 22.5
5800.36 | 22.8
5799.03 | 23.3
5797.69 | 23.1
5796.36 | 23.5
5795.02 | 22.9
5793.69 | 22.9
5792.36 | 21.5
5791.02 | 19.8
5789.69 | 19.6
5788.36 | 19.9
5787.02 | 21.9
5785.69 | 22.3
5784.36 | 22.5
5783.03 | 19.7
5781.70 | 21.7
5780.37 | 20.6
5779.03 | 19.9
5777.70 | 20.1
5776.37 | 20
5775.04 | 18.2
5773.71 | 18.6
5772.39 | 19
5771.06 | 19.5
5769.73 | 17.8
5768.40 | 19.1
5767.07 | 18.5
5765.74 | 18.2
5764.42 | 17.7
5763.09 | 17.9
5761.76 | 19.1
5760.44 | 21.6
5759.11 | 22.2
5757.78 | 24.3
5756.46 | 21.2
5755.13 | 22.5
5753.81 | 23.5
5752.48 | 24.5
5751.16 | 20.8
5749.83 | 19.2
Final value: 0.03 mag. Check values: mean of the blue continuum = 21.5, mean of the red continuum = 12.1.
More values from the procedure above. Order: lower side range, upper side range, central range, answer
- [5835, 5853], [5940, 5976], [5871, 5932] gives 0.41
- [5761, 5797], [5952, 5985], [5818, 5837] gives -0.08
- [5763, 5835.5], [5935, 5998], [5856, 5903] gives 0.40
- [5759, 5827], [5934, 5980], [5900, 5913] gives 0.41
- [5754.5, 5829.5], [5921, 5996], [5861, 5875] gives 0.15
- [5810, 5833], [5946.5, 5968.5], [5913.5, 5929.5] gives 0.23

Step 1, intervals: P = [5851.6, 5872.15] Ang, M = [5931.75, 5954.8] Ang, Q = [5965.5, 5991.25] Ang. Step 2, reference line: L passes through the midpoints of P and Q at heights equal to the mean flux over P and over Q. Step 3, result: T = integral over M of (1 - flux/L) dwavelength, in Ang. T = 1.4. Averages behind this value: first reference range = 16.1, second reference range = 15.3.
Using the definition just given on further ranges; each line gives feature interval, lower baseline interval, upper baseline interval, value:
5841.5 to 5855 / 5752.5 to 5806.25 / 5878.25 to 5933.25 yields -2.26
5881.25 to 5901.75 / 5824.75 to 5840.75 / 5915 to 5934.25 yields 8.62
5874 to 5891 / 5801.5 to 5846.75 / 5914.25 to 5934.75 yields 3.84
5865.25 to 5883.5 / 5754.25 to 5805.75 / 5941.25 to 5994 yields 3.45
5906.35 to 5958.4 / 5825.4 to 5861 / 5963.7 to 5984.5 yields 8.76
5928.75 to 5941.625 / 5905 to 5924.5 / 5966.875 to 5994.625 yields -0.52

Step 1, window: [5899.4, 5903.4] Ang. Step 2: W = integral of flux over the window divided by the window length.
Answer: 9.3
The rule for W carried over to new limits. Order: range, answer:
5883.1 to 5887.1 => 12.5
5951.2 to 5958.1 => 13.5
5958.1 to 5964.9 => 12.9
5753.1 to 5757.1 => 22.4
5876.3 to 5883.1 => 13.9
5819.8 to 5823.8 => 18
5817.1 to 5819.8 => 17.7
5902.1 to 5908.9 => 11.2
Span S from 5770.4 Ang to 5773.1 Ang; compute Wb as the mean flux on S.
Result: 19.3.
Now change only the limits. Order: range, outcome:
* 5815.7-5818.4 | 18.2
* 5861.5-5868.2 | 15.8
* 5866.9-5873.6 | 15.4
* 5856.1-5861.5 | 16.9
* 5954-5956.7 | 13.6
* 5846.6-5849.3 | 20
